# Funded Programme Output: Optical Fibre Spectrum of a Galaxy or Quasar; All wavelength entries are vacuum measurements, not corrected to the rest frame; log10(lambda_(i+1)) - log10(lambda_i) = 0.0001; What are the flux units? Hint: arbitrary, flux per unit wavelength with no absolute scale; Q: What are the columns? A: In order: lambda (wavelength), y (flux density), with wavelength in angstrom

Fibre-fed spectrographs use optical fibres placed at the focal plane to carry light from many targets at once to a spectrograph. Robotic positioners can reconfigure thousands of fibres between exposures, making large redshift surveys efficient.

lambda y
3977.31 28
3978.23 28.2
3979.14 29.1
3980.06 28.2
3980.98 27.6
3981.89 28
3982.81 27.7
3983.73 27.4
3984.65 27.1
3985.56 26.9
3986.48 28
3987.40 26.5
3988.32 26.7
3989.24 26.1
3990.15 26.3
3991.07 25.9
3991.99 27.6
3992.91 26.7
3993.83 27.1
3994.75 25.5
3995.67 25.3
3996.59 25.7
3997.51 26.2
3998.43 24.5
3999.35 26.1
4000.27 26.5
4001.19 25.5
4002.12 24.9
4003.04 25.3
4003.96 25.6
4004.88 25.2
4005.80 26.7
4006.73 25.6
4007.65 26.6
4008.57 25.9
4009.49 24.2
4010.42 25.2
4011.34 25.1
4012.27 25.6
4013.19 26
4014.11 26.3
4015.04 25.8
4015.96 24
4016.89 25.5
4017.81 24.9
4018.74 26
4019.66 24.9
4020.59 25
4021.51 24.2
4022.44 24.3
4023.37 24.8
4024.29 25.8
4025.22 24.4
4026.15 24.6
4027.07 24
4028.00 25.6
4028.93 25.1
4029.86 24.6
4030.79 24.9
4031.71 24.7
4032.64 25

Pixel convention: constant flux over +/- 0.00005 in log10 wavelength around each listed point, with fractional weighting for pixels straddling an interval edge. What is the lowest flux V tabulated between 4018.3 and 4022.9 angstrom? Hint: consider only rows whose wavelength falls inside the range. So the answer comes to 24.2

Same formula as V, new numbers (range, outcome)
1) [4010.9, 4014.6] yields 25.1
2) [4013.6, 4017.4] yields 24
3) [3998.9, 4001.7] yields 25.5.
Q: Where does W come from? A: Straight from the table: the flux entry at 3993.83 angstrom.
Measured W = 27.1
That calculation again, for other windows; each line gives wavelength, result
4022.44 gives 24.3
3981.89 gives 28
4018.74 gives 26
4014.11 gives 26.3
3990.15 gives 26.3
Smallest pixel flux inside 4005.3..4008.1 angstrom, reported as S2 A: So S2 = 25.6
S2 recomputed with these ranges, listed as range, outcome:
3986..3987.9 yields 26.5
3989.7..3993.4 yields 25.9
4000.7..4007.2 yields 24.9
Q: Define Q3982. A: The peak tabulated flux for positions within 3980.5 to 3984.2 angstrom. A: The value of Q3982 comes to 28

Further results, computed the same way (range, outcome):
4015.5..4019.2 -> 26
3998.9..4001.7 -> 26.5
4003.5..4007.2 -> 26.7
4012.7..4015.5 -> 26.3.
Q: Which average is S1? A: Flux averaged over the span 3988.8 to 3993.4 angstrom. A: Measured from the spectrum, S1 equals 26.6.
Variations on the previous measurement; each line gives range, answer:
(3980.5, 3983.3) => 27.7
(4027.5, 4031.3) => 25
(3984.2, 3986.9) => 27.4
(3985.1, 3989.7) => 26.9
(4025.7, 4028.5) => 24.8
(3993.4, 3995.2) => 26.3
